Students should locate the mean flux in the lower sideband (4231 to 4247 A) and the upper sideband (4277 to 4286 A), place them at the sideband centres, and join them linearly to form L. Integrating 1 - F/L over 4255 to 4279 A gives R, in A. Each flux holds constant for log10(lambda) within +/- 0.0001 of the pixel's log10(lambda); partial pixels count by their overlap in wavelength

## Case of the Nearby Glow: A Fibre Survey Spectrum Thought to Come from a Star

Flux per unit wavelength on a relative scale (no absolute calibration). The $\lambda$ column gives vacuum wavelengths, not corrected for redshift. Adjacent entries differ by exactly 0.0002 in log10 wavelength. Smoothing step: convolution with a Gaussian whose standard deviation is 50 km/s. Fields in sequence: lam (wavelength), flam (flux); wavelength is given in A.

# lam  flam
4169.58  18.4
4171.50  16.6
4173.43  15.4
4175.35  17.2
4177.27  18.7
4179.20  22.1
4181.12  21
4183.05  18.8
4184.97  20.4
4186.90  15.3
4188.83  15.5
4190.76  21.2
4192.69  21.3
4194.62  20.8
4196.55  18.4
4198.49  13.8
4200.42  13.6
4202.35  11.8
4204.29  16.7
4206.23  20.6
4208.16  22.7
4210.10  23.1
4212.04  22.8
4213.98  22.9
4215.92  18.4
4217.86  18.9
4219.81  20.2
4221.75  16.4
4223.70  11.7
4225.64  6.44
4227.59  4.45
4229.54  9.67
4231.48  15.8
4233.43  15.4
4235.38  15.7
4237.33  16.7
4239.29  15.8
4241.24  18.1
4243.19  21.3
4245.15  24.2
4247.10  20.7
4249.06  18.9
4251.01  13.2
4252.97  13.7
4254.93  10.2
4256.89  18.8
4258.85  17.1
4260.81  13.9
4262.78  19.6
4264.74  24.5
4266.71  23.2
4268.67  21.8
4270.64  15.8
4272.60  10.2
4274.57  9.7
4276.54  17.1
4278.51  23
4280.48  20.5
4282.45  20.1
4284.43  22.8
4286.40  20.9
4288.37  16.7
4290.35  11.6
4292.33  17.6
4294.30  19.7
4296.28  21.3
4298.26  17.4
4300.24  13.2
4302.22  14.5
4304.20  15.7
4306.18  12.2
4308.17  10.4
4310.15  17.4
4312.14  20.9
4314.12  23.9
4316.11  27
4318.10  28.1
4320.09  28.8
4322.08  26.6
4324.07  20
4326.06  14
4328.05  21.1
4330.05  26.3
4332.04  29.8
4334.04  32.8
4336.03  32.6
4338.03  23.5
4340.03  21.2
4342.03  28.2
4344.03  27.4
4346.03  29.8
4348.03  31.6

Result 3.2 A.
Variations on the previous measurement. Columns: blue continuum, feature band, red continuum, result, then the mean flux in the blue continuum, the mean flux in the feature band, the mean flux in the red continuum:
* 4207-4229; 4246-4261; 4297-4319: 1.3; 17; 16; 18.2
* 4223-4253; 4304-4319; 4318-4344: 2.5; 15.2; 19.6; 25.6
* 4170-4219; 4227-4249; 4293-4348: 3.9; 18.7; 16.5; 22.5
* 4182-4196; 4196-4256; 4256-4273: 7.4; 19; 16.5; 18.6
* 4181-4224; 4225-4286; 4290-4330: 6.9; 18.6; 16.8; 19.4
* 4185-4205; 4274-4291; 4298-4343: 1.8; 17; 18.4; 22.1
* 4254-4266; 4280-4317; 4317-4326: 6.5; 17.5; 18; 24.7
